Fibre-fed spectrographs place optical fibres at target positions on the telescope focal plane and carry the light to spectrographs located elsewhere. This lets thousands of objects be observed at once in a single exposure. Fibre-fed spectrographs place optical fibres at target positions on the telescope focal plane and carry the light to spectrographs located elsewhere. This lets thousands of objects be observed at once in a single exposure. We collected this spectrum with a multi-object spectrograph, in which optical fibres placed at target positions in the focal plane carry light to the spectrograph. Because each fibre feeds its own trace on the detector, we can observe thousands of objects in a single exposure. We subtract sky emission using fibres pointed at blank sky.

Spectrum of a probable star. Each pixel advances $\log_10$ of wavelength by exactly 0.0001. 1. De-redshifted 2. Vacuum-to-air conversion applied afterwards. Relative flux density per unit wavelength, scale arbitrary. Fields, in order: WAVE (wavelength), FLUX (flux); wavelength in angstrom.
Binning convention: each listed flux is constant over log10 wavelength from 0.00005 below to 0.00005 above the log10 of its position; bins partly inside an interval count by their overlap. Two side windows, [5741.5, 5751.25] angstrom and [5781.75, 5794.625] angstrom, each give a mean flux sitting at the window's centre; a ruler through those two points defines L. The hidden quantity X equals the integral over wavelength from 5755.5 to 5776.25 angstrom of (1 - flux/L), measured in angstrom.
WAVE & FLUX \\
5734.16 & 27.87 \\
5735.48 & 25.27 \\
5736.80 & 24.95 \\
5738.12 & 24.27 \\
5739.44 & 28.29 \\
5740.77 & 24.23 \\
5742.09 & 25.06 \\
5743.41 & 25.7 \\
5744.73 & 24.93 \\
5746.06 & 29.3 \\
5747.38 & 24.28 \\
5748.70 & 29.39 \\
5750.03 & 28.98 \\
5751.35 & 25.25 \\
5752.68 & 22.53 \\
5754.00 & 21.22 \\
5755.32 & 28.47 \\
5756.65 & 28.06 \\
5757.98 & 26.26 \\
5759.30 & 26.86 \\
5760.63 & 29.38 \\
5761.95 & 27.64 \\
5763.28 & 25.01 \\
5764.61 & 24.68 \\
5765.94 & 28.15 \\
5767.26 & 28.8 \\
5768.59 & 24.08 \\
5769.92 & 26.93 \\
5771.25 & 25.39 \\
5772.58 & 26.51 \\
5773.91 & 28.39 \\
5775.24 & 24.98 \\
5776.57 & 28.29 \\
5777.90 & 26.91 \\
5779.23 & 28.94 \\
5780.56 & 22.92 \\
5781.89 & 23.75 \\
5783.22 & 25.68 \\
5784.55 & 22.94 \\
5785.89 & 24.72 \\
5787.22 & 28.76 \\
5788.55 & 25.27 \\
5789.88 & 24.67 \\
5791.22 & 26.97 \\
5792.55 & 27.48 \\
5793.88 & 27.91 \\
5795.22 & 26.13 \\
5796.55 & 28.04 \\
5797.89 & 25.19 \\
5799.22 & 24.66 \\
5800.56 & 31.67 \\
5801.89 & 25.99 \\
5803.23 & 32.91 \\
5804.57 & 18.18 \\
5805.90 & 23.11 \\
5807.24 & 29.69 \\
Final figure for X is -0.4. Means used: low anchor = 26.7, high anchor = 25.9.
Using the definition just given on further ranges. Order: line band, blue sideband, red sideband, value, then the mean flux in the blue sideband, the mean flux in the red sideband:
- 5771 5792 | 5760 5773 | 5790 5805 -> 0.6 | 26.7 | 26.9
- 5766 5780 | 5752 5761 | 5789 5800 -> -0.4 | 26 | 26.4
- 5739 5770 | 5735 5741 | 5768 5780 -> -0.4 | 25.5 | 26.7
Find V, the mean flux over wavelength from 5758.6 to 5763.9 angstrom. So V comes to 27.3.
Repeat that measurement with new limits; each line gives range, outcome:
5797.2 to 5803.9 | 28.1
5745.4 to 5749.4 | 27.7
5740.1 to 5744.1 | 25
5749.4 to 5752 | 27.1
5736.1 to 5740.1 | 25.9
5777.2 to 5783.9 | 25.7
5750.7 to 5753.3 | 23.9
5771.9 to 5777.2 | 27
